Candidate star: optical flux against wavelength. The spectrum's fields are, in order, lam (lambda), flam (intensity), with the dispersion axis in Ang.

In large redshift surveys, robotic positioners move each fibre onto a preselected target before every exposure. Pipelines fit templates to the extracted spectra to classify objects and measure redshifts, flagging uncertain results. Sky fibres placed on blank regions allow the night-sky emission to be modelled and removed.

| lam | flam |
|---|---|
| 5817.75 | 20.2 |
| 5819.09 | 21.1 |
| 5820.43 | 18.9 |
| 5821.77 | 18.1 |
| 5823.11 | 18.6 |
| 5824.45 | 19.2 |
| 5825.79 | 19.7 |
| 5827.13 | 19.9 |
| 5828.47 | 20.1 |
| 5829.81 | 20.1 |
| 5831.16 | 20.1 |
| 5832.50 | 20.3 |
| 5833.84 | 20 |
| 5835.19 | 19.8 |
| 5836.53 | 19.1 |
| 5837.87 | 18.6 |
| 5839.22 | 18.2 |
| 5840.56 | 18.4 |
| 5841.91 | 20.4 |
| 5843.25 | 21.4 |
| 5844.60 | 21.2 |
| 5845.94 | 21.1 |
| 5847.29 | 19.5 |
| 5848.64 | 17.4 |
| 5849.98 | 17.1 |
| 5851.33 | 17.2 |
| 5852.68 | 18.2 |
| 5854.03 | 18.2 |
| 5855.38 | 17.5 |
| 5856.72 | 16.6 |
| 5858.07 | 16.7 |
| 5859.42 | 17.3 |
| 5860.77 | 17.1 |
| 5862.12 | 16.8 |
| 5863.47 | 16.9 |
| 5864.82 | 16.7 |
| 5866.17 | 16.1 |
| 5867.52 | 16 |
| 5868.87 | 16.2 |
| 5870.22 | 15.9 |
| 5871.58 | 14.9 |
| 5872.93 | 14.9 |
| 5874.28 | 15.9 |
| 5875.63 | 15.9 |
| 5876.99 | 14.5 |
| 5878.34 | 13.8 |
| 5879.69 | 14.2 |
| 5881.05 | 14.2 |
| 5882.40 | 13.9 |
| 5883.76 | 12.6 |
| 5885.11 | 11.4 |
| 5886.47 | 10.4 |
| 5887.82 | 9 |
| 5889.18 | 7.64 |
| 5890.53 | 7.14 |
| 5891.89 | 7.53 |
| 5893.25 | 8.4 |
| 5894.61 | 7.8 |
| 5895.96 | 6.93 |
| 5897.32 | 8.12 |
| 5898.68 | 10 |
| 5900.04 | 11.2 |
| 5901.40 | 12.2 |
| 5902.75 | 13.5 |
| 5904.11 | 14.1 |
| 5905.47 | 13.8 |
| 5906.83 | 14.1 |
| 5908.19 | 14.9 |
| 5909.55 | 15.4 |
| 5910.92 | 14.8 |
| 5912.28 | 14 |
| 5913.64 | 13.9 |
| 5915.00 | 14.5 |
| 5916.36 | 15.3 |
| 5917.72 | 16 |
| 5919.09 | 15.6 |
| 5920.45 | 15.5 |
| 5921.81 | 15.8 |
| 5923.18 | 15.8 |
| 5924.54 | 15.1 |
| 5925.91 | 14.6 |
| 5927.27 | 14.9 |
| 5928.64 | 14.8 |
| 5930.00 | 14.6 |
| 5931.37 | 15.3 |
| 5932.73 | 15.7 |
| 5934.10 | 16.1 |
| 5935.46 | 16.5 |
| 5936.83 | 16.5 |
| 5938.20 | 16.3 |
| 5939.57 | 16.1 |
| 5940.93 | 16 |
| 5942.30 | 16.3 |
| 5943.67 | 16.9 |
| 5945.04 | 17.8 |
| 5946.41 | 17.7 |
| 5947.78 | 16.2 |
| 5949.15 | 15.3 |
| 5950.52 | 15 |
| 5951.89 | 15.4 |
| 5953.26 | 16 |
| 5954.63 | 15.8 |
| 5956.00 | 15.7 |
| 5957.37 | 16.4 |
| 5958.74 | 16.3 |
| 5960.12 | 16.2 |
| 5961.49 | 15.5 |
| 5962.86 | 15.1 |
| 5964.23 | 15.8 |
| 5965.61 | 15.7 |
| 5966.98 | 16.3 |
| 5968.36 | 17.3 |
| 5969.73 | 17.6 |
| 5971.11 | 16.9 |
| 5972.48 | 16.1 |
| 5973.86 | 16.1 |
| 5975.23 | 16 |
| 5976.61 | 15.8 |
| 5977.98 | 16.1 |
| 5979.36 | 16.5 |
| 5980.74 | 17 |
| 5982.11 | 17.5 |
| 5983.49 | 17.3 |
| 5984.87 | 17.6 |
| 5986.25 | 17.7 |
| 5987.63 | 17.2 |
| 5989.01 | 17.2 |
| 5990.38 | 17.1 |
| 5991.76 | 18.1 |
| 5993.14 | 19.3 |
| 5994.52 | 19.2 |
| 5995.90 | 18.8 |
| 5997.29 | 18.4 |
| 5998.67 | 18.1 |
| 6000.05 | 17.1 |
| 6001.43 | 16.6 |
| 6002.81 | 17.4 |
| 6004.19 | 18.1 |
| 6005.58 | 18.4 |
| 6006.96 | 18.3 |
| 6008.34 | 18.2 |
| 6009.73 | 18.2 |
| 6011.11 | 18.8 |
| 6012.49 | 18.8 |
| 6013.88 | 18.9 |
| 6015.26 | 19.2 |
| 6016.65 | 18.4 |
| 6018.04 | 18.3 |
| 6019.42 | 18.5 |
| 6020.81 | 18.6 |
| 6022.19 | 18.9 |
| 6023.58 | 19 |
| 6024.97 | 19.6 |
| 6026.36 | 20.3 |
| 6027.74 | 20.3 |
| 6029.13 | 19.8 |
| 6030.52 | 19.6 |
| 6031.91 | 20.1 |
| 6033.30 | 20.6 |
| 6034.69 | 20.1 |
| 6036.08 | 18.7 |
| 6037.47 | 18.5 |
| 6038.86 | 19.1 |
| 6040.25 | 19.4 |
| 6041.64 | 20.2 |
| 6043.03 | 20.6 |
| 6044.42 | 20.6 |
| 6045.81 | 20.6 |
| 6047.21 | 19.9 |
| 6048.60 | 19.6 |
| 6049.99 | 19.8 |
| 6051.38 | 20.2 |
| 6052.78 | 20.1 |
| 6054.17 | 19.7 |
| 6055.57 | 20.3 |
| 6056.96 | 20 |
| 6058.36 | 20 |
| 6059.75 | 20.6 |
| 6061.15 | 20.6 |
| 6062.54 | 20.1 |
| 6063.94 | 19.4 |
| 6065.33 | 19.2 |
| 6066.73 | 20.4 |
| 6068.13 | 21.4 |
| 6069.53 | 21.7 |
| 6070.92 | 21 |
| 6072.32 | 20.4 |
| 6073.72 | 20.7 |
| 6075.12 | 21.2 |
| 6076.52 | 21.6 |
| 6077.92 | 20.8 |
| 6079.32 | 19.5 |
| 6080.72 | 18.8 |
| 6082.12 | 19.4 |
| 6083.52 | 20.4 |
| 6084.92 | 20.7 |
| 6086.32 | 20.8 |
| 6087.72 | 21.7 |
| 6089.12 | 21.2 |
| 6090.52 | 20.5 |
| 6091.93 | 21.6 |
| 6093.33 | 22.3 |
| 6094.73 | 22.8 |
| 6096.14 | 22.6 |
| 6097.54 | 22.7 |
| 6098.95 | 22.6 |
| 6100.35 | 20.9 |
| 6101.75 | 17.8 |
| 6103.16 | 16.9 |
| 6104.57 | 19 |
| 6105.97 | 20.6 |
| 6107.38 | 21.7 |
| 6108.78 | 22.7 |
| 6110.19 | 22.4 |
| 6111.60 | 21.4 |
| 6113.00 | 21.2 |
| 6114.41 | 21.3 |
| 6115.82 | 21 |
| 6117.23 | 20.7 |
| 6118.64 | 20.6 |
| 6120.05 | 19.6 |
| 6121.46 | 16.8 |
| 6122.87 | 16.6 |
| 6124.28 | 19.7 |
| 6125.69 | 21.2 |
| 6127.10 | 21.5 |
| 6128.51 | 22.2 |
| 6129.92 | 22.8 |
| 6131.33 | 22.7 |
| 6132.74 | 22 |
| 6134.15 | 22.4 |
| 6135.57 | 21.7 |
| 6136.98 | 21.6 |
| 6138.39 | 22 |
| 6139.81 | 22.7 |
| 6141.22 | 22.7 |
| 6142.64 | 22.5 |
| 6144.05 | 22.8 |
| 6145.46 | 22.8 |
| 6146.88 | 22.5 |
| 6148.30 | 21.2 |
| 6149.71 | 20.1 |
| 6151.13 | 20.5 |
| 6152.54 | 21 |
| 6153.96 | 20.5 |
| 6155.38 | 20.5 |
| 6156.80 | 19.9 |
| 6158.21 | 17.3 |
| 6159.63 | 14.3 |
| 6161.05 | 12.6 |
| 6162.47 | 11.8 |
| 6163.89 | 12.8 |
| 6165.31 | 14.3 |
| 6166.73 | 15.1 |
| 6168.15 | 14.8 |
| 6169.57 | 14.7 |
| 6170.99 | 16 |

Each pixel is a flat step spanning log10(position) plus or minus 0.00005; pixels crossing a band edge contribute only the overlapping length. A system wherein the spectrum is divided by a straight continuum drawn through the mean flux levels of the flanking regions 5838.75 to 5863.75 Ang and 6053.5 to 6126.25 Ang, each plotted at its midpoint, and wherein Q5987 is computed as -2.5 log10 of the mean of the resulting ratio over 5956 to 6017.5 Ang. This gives 0.13 mag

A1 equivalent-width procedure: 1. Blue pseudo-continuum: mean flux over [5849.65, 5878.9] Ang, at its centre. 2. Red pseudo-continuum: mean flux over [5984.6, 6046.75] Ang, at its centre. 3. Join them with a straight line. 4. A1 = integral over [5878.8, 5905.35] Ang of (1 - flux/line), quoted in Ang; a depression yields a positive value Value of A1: 9.8 Ang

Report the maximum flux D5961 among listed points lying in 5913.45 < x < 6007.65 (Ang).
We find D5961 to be 19.3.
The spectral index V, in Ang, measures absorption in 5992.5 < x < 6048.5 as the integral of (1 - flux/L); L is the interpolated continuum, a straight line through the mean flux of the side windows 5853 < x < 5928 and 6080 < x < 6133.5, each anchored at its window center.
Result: -3.1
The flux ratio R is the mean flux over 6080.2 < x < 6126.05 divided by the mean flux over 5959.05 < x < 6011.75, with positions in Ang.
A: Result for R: 1.20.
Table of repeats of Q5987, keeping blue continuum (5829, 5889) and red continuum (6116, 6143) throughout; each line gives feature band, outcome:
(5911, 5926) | 0.17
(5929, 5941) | 0.14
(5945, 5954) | 0.14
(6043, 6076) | -0.02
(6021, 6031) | -0.01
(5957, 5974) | 0.14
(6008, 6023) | 0.04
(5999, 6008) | 0.08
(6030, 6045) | -0.01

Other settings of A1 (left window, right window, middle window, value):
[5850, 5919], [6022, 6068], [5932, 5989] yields 1.1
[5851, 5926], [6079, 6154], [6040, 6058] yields -1.1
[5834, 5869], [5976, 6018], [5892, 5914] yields 7.4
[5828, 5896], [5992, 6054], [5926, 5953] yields 2.3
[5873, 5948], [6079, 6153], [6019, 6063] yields -3.4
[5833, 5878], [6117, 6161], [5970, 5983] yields 1.7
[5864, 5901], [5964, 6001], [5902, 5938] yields -2.4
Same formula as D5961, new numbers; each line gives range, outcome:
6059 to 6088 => 21.7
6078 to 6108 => 22.8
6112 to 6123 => 21.3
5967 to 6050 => 20.6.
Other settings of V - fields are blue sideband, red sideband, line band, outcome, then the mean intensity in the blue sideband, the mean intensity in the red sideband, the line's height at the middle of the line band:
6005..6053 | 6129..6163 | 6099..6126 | 0.0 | 19.4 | 20.5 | 20.2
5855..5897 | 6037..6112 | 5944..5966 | 0.4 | 13.5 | 20.5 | 16.3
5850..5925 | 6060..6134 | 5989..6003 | -0.4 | 14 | 20.8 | 17.5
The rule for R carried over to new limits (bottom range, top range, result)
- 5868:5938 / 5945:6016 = 1.27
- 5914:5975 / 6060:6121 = 1.31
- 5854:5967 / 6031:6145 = 1.42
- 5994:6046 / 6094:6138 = 1.10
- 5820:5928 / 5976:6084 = 1.23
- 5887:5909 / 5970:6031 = 1.73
